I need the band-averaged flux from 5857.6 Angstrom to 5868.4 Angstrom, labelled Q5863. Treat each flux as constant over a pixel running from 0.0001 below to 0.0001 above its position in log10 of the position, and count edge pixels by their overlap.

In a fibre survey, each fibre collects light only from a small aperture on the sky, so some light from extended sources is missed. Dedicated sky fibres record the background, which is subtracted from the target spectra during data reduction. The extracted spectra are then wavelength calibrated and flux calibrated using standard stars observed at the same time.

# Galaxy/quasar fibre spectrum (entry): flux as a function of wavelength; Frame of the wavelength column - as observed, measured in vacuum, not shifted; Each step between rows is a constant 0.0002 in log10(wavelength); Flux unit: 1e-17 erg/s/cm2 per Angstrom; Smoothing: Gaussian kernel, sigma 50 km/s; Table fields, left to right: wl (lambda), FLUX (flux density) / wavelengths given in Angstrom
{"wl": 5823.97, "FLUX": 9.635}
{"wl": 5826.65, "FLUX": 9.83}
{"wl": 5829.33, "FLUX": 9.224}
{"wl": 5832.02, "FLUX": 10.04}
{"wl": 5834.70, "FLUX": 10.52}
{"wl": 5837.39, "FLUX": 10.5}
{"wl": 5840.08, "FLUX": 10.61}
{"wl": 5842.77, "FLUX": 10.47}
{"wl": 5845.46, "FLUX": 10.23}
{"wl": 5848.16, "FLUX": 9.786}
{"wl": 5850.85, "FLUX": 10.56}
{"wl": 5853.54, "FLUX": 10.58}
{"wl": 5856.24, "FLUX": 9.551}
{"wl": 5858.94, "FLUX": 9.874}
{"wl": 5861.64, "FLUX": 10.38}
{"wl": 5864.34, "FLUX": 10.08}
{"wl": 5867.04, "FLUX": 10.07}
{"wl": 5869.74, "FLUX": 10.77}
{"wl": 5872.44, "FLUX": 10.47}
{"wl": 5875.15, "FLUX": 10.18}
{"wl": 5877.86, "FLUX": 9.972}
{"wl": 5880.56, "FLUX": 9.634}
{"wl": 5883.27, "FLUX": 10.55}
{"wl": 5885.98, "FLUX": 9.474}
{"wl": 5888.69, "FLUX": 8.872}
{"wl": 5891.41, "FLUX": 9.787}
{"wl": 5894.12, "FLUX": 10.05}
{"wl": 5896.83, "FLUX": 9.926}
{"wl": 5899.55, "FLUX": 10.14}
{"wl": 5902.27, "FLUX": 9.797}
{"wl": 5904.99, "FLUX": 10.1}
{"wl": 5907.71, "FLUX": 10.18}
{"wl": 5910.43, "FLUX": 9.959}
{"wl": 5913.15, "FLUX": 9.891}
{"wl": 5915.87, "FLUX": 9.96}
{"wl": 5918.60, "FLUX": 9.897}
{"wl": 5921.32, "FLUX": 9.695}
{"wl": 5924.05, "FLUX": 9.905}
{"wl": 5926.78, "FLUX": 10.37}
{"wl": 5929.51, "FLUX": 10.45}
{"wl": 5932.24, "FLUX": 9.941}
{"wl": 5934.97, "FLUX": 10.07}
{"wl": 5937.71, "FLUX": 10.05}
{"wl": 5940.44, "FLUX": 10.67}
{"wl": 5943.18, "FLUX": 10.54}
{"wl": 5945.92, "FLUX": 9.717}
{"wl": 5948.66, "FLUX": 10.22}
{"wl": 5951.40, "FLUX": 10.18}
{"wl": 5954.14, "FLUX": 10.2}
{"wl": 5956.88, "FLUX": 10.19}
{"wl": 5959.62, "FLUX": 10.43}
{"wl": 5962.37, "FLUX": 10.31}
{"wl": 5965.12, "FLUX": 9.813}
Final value 10.1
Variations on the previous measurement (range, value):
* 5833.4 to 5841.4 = 10.5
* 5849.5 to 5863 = 10.2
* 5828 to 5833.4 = 9.64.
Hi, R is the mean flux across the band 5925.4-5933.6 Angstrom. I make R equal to 10.3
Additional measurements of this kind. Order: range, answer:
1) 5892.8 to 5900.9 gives 10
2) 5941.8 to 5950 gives 10.2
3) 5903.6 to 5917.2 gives 10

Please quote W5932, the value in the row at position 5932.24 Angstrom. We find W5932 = 9.941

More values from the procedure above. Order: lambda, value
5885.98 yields 9.474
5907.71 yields 10.18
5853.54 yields 10.58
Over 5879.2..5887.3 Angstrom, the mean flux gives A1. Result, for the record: 9.9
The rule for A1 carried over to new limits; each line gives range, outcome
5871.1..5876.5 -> 10.3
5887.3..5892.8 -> 9.33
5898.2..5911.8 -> 10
